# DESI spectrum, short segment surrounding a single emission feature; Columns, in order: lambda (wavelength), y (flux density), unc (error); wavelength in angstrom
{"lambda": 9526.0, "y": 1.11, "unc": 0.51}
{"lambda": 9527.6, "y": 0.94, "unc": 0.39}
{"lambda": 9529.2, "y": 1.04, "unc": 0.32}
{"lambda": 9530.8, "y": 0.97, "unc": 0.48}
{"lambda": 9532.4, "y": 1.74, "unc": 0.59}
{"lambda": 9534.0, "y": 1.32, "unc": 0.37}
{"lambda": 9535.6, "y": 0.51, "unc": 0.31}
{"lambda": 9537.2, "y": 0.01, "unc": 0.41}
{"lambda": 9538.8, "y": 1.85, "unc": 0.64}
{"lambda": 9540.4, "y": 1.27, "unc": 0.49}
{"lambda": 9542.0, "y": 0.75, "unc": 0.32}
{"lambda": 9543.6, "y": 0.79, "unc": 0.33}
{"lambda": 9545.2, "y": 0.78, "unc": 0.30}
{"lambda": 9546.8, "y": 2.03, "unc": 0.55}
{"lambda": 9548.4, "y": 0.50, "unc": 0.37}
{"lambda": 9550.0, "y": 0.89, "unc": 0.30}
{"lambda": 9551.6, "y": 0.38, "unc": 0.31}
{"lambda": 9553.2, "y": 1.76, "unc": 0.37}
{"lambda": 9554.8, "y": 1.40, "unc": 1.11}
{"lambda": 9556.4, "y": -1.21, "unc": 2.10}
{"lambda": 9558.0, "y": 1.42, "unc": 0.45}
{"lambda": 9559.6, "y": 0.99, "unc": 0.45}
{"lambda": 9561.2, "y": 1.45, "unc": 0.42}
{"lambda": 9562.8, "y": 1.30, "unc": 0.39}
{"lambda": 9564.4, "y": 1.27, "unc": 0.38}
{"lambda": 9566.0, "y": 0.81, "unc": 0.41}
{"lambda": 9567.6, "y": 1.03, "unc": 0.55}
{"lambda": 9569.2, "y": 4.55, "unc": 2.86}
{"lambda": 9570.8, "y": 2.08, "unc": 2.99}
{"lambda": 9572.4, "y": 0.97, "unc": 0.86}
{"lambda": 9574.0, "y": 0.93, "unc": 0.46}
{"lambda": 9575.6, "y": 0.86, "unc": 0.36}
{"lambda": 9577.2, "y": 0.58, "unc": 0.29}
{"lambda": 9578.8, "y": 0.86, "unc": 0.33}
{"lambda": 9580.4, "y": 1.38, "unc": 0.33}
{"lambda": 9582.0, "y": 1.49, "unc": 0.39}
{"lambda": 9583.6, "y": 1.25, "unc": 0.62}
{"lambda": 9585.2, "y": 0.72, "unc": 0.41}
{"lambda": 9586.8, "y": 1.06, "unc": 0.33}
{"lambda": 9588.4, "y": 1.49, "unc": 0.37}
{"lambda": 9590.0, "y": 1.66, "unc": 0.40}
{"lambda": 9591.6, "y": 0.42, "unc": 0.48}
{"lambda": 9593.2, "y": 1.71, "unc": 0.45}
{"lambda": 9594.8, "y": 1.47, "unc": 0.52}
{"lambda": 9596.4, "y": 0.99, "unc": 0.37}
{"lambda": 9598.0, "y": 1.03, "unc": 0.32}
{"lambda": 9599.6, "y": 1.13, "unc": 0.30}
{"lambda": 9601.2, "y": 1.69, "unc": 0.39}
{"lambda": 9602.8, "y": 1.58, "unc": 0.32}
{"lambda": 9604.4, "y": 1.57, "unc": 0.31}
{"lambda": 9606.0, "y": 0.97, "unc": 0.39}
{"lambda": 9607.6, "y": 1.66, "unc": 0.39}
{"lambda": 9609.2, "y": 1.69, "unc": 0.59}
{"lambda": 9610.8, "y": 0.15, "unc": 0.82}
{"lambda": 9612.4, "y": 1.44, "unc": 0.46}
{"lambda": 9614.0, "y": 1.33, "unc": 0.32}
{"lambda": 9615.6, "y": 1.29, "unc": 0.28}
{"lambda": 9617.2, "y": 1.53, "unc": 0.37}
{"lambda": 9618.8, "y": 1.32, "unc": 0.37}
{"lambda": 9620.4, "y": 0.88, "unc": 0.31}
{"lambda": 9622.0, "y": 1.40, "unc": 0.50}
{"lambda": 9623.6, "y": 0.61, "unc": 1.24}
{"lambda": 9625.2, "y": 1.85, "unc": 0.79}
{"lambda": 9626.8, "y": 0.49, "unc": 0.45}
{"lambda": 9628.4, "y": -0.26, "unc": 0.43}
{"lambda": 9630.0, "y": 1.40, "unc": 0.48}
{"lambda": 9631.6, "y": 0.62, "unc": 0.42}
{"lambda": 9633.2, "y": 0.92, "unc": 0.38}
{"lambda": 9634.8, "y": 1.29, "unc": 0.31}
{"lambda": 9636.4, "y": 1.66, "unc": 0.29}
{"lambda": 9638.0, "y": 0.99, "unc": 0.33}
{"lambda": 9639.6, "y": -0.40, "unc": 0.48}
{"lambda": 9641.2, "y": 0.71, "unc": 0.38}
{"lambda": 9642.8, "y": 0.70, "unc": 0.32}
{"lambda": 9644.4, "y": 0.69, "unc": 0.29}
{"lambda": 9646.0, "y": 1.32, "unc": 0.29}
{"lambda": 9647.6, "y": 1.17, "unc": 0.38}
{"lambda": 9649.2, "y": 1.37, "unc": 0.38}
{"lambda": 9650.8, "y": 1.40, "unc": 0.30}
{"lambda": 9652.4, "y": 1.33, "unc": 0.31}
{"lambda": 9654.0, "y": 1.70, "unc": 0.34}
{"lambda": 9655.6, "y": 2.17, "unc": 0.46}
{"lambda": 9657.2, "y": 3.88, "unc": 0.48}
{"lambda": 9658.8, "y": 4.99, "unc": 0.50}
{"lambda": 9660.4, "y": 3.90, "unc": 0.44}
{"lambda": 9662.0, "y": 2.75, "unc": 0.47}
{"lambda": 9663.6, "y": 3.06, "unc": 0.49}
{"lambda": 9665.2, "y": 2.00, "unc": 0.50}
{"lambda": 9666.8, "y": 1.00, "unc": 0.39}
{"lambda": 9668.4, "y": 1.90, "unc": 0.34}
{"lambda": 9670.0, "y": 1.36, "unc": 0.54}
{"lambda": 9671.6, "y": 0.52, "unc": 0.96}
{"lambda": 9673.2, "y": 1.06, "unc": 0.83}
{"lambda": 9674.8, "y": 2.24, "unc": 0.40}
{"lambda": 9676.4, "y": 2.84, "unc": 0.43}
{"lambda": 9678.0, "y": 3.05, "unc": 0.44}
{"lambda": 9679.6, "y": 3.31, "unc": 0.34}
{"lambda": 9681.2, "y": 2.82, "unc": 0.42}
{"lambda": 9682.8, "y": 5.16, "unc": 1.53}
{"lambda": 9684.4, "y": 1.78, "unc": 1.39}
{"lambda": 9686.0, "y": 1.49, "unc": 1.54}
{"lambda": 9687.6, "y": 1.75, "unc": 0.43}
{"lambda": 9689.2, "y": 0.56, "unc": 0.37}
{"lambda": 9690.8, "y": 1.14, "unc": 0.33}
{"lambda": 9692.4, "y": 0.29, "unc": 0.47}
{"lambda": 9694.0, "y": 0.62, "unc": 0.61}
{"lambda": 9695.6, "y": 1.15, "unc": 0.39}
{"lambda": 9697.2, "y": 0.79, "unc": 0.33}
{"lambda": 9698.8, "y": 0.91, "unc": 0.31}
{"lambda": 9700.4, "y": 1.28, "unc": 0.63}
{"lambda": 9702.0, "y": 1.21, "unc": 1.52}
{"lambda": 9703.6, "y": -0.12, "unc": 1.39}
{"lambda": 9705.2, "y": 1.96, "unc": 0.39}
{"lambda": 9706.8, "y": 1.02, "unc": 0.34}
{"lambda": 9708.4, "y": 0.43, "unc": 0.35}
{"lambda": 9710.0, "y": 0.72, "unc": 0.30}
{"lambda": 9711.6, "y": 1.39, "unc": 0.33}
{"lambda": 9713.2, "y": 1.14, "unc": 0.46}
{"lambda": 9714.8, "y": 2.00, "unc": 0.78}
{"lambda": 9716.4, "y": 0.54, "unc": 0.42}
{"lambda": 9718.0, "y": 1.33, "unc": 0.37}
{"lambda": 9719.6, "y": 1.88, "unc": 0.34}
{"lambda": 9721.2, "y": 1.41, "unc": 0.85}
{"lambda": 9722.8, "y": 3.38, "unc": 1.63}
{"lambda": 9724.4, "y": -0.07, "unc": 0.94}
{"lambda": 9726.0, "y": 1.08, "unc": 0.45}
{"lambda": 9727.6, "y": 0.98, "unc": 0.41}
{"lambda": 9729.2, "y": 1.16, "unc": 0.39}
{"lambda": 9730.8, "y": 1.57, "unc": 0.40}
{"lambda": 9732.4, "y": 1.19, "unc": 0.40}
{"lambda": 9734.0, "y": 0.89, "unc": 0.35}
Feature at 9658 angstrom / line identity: [S II] 6716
